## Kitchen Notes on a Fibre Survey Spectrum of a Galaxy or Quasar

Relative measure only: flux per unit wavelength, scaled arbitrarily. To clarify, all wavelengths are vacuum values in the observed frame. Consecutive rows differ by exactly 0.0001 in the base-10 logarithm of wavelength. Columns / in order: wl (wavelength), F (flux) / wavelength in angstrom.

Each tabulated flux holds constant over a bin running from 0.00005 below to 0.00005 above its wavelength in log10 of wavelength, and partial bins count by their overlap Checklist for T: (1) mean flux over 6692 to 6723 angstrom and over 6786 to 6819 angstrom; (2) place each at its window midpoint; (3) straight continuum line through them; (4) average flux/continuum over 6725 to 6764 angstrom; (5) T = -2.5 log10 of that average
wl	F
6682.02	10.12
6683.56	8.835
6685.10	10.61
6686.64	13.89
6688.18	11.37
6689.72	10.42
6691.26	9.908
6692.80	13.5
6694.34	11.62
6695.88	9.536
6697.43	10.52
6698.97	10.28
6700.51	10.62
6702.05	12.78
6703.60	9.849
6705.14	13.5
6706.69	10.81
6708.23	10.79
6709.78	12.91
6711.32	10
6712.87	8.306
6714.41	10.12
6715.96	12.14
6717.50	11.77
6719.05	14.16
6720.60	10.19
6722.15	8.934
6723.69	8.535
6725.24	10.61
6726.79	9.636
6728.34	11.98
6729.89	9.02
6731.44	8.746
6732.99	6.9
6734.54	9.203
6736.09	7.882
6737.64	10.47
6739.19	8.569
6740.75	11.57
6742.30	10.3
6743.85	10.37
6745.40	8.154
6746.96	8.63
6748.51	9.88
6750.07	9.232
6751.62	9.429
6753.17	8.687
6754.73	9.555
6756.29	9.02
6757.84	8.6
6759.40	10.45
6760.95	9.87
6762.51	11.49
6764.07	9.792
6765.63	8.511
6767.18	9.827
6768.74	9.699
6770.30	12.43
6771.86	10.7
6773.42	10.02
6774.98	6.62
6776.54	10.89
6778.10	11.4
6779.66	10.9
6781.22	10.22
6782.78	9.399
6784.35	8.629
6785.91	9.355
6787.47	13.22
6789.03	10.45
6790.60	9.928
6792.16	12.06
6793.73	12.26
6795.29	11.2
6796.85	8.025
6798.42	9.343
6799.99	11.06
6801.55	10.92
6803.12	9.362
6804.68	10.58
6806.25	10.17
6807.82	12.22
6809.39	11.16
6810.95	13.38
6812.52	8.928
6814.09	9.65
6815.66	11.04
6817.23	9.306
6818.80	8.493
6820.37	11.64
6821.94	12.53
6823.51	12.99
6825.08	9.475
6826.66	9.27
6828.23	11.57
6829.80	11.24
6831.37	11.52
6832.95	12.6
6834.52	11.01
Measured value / 0.15 mag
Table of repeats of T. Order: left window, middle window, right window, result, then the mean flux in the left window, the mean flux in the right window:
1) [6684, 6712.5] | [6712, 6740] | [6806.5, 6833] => 0.13 mag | 11.2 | 10.9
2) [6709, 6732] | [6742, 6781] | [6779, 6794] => 0.08 mag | 10.5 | 10.6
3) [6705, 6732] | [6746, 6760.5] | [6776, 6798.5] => 0.14 mag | 10.6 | 10.5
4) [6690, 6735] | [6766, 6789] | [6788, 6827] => 0.04 mag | 10.6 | 10.6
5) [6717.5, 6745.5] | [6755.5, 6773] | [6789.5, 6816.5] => 0.02 mag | 9.83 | 10.7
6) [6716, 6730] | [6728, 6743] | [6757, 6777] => 0.12 mag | 10.7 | 9.9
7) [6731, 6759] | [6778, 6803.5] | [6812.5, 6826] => -0.05 mag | 9.2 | 10.5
